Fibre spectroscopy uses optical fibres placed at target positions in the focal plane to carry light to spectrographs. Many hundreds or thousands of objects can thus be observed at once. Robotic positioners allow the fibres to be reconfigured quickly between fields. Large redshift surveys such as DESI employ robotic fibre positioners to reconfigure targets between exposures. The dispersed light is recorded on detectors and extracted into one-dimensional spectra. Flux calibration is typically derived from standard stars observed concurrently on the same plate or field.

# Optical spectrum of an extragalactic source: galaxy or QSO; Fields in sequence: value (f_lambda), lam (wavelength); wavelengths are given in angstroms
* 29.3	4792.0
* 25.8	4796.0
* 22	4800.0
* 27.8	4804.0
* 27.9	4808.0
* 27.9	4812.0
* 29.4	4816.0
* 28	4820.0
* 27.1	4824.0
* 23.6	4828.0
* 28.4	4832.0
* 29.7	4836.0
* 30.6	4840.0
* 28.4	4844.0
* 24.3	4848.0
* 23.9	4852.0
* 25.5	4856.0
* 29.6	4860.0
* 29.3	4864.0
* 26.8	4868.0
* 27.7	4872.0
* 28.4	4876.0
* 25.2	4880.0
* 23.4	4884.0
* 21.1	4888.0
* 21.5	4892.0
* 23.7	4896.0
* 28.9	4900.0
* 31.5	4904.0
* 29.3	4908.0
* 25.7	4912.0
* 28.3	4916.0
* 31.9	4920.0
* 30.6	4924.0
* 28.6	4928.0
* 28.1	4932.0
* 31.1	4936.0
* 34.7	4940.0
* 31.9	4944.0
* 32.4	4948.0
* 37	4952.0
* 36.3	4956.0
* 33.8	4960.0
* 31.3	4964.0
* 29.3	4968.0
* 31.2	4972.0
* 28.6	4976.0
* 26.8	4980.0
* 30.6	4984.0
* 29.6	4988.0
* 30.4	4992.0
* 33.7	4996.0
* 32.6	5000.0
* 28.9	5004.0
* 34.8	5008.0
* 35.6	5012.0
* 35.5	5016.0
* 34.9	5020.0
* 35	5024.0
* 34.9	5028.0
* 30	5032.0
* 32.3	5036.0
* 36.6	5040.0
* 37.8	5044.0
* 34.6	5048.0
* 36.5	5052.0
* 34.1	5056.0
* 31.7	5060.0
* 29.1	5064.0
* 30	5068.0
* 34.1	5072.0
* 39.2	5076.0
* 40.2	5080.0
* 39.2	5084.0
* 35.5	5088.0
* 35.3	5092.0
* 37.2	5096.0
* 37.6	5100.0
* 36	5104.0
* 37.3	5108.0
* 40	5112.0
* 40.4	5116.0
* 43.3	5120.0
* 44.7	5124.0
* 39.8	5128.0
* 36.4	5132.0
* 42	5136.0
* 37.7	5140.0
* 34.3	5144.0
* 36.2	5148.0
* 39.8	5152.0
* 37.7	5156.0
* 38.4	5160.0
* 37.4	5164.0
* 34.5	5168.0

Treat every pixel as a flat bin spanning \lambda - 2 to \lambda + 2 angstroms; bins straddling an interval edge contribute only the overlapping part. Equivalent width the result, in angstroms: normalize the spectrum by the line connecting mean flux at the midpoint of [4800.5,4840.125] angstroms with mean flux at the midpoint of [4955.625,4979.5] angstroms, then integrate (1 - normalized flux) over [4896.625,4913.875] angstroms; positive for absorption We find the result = 0.7 angstroms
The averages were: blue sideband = 27.7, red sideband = 31.1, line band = 28.5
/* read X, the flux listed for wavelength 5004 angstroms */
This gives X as 28.9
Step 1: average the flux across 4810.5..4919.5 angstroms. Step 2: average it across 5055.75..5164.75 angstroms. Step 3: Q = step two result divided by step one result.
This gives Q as 1.38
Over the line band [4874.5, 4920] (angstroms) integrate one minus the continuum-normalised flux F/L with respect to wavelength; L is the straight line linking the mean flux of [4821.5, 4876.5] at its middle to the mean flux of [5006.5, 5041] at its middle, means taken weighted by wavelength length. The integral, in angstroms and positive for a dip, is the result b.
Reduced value 4.6 angstroms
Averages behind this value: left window 27.4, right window 34.3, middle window 26.3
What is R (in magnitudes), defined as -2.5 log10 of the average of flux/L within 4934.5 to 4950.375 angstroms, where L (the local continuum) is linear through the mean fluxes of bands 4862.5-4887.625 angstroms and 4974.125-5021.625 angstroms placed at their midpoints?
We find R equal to -0.116 mag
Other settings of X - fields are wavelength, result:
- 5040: 36.6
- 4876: 28.4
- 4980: 26.8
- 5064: 29.1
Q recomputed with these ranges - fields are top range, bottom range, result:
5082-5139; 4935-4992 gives 1.23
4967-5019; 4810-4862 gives 1.15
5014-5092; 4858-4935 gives 1.27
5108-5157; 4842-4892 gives 1.51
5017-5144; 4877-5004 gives 1.23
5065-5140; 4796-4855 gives 1.41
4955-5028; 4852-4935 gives 1.18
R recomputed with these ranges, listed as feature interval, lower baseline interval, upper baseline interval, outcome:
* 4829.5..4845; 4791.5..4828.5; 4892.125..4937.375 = -0.07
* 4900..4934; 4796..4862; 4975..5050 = 0.02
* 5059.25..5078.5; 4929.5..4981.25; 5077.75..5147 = 0.11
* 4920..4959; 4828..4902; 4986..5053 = -0.08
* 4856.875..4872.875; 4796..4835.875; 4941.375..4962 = 0.05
